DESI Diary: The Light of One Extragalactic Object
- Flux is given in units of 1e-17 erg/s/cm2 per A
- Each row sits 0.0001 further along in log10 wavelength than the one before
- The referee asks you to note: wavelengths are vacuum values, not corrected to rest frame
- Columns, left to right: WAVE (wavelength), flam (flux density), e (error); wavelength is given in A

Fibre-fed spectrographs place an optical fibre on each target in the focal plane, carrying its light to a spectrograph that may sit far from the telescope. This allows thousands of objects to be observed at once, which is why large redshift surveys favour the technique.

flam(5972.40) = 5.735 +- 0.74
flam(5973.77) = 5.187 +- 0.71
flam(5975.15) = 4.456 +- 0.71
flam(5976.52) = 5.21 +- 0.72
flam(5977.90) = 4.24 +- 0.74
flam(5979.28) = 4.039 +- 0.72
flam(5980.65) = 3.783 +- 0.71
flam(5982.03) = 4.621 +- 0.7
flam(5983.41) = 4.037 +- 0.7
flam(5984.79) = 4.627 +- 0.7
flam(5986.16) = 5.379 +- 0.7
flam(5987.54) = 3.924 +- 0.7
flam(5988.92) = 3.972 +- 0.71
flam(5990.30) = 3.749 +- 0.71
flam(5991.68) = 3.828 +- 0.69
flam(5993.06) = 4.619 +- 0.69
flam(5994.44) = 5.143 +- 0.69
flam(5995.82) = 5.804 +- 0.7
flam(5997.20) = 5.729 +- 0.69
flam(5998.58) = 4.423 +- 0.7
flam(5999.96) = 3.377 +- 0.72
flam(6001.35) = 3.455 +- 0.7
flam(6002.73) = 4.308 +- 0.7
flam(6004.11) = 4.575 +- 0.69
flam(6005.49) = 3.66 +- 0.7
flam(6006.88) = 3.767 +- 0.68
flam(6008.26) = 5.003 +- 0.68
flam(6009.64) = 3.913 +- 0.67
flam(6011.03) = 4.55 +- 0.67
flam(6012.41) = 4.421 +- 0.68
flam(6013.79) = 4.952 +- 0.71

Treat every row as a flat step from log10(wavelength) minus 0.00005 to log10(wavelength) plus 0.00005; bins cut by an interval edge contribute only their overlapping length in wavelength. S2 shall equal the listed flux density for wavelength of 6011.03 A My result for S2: 4.55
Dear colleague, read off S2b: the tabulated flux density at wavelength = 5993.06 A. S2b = 4.619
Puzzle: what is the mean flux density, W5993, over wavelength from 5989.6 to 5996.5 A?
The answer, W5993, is 4.63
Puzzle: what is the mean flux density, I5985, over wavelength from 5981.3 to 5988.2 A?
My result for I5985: 4.52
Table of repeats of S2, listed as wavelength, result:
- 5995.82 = 5.804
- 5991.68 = 3.828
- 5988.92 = 3.972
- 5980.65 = 3.783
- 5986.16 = 5.379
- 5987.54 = 3.924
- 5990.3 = 3.749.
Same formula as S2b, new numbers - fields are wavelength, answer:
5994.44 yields 5.143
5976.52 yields 5.21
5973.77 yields 5.187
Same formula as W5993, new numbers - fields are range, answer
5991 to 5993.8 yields 4.24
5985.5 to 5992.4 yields 4.16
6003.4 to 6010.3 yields 4.19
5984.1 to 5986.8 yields 5.01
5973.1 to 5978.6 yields 4.77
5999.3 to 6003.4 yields 3.71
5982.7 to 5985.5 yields 4.35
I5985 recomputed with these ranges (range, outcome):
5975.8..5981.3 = 4.33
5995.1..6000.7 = 4.82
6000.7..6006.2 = 4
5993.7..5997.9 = 5.55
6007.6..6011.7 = 4.48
